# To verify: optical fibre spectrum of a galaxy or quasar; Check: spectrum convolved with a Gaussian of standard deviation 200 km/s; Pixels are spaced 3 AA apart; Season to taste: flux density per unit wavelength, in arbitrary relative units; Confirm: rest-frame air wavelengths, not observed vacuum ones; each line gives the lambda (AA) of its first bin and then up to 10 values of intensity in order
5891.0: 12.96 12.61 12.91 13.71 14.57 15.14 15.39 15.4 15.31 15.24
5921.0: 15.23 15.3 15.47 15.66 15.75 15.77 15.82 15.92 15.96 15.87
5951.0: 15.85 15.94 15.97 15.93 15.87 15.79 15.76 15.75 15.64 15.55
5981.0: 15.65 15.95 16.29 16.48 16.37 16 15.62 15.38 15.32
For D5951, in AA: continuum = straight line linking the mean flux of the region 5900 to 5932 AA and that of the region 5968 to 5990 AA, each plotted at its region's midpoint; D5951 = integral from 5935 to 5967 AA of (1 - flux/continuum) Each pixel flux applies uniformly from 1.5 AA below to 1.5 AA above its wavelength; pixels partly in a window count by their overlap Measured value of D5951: -0.66 AA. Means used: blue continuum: 15.2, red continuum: 15.8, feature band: 15.9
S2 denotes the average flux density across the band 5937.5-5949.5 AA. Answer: 15.9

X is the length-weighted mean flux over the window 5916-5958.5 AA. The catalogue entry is 15.7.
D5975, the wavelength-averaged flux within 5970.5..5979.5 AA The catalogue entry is 15.6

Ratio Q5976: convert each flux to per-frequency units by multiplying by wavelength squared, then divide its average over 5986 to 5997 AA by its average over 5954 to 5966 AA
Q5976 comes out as 1.04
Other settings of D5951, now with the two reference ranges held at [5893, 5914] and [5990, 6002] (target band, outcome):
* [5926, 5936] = -0.6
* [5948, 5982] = -0.8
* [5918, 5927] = -0.4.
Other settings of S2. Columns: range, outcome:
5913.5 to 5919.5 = 15.3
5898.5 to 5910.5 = 14.7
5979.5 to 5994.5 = 16.1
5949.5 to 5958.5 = 15.9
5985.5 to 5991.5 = 16.4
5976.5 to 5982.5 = 15.6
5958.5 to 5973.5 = 15.8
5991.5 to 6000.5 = 16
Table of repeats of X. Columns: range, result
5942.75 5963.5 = 15.9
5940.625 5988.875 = 15.9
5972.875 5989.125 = 15.8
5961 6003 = 15.9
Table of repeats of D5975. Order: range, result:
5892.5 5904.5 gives 13.5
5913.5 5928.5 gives 15.3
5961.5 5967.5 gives 15.8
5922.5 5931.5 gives 15.5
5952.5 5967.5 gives 15.9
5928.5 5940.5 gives 15.8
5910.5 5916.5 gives 15.4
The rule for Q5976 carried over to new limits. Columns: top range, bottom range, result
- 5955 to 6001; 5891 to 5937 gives 1.10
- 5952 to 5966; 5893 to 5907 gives 1.18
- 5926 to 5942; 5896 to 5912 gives 1.10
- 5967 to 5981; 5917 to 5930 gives 1.04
